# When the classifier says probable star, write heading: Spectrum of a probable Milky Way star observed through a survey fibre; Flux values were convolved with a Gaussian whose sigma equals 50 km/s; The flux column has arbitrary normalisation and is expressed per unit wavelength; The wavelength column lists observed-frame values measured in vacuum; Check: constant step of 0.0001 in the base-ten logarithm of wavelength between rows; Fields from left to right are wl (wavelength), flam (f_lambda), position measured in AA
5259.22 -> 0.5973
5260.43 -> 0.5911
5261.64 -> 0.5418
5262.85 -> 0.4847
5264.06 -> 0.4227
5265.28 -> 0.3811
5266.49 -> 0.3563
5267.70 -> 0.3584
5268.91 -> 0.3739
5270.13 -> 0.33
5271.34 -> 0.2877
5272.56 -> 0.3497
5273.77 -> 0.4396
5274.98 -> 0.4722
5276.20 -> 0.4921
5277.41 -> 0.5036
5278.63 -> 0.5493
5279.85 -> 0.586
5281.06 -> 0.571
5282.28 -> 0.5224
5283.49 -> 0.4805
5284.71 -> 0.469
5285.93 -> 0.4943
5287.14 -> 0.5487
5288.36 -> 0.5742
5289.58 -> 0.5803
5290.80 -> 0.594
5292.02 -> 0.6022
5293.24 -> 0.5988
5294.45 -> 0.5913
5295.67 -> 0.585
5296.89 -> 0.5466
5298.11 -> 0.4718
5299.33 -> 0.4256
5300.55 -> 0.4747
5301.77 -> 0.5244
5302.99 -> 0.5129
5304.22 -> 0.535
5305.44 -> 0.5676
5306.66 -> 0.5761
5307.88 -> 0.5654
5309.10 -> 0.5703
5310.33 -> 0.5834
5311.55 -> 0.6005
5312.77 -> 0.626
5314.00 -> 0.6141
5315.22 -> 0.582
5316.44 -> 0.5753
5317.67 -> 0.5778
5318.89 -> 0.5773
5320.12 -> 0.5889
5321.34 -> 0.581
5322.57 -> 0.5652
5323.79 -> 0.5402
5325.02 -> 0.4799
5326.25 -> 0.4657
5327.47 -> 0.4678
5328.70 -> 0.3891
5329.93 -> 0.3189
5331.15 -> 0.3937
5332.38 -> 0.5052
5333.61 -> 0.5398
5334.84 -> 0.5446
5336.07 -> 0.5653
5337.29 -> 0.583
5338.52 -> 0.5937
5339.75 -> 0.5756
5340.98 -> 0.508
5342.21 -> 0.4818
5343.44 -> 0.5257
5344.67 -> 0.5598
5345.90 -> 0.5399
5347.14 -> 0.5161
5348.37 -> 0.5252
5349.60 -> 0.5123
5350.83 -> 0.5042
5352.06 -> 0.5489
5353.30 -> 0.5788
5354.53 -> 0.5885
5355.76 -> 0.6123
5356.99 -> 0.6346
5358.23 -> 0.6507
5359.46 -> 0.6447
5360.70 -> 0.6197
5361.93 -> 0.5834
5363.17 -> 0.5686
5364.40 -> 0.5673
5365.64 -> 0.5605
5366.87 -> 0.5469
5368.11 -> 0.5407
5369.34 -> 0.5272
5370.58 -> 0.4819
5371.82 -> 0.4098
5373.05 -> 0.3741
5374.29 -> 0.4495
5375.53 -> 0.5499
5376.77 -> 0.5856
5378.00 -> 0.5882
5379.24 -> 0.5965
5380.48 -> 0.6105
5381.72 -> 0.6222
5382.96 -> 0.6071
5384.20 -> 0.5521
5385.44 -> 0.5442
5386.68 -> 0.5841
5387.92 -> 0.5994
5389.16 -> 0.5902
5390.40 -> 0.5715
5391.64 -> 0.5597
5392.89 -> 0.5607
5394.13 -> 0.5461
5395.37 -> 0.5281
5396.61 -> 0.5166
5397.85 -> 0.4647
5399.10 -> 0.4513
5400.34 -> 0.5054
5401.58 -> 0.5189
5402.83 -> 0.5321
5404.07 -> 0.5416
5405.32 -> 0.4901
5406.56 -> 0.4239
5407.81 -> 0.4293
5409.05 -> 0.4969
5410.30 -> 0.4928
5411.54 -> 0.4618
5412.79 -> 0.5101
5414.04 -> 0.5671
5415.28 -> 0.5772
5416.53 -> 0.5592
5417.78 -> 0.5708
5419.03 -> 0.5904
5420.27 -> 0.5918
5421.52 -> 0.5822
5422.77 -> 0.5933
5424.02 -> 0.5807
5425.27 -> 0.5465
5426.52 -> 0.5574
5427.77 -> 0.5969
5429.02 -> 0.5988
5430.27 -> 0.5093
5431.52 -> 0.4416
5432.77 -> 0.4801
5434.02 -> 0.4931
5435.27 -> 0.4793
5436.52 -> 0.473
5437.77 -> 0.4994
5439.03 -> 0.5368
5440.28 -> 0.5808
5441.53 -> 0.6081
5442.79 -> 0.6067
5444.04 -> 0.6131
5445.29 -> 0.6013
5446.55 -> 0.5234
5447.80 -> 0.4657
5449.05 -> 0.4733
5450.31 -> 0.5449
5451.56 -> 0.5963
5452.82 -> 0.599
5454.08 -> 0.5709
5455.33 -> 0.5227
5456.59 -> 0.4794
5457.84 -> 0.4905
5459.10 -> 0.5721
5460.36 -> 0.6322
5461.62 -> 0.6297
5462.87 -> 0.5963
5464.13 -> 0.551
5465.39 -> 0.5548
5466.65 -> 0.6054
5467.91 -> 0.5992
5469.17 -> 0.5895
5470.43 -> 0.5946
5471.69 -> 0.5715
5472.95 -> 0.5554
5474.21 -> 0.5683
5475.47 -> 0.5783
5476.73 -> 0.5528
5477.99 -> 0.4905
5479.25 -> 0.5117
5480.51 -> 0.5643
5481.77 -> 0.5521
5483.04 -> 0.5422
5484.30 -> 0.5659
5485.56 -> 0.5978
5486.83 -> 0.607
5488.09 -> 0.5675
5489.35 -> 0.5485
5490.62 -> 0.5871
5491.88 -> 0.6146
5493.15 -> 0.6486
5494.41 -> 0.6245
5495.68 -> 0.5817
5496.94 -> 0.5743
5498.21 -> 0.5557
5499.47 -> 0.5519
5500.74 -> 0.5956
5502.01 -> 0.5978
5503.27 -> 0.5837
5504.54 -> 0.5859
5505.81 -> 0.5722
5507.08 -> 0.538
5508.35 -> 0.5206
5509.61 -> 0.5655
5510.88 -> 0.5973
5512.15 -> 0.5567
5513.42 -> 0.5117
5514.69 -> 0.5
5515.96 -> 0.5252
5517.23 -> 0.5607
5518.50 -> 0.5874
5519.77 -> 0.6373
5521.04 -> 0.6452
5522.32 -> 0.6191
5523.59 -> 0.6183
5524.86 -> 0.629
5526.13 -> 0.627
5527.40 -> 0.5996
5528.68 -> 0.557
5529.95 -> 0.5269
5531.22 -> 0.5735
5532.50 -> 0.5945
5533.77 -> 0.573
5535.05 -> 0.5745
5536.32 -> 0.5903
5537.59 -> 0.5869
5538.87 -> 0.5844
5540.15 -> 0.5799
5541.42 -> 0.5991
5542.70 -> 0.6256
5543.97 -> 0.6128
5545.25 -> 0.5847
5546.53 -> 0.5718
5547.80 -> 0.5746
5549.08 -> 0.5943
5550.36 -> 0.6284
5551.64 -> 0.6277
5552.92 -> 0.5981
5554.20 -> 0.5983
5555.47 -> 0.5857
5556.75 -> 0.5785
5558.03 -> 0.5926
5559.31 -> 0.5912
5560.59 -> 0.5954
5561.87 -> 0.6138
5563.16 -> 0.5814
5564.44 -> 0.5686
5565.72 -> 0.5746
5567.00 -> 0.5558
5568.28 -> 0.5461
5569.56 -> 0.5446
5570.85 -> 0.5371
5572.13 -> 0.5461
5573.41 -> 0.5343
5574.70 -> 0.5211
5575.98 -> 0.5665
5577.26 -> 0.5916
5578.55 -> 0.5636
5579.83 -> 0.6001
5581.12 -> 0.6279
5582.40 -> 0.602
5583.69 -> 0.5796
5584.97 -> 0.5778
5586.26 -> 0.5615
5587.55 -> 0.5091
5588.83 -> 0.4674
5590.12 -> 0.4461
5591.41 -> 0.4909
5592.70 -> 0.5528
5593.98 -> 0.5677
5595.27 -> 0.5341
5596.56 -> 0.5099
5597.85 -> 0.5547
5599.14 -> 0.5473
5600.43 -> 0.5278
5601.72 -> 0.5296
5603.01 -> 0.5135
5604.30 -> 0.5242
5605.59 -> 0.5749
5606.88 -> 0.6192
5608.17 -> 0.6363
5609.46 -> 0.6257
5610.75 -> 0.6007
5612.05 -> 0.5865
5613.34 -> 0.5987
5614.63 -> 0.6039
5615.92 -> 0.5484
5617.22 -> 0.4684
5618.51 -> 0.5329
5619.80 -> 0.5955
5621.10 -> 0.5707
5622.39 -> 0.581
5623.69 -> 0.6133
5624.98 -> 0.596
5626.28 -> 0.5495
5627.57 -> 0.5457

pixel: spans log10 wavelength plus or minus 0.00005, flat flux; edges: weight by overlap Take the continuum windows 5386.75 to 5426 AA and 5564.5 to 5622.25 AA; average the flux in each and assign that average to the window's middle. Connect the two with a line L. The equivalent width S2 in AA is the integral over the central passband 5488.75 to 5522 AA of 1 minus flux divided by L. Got -1.8 AA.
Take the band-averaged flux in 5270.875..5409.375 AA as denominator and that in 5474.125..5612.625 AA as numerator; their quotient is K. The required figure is 1.07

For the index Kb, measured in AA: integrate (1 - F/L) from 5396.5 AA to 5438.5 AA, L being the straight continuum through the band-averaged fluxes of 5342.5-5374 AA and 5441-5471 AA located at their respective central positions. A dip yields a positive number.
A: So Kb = 2.8 AA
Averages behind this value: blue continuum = 0.547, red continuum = 0.567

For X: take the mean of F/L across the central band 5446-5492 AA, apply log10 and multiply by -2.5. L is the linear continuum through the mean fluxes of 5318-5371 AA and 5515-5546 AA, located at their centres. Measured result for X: 0.03 mag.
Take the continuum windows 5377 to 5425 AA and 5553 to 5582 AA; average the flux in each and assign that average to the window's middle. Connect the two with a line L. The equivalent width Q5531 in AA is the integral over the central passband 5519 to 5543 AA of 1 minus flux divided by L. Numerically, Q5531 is -1.21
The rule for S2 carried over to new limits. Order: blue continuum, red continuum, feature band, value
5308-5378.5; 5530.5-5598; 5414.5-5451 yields 0.4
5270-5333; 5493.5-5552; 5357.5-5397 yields -1.1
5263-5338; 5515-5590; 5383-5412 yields 0.8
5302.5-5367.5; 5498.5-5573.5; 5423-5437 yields 1.0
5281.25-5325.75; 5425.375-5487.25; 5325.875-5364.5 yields 1.0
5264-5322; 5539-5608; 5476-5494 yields -0.6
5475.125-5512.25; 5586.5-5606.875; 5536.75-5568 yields -2.6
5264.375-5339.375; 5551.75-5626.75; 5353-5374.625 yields -1.2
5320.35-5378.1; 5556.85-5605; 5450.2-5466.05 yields -0.7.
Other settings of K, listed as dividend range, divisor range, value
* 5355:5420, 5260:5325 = 1.05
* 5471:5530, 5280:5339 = 1.07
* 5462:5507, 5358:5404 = 1.05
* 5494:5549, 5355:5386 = 1.03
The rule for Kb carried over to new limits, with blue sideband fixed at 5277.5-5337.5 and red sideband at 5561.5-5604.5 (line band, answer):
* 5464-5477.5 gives -0.8 AA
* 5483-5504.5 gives -1.6 AA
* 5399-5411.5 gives 1.2 AA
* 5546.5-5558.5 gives -1.1 AA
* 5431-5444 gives 0.4 AA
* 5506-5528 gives -1.3 AA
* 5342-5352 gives 0.3 AA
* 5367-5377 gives 1.0 AA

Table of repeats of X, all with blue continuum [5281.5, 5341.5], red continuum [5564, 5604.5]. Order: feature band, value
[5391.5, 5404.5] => 0.04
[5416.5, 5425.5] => -0.07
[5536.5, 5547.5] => -0.09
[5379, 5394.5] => -0.08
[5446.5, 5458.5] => 0.03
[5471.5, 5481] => -0.01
